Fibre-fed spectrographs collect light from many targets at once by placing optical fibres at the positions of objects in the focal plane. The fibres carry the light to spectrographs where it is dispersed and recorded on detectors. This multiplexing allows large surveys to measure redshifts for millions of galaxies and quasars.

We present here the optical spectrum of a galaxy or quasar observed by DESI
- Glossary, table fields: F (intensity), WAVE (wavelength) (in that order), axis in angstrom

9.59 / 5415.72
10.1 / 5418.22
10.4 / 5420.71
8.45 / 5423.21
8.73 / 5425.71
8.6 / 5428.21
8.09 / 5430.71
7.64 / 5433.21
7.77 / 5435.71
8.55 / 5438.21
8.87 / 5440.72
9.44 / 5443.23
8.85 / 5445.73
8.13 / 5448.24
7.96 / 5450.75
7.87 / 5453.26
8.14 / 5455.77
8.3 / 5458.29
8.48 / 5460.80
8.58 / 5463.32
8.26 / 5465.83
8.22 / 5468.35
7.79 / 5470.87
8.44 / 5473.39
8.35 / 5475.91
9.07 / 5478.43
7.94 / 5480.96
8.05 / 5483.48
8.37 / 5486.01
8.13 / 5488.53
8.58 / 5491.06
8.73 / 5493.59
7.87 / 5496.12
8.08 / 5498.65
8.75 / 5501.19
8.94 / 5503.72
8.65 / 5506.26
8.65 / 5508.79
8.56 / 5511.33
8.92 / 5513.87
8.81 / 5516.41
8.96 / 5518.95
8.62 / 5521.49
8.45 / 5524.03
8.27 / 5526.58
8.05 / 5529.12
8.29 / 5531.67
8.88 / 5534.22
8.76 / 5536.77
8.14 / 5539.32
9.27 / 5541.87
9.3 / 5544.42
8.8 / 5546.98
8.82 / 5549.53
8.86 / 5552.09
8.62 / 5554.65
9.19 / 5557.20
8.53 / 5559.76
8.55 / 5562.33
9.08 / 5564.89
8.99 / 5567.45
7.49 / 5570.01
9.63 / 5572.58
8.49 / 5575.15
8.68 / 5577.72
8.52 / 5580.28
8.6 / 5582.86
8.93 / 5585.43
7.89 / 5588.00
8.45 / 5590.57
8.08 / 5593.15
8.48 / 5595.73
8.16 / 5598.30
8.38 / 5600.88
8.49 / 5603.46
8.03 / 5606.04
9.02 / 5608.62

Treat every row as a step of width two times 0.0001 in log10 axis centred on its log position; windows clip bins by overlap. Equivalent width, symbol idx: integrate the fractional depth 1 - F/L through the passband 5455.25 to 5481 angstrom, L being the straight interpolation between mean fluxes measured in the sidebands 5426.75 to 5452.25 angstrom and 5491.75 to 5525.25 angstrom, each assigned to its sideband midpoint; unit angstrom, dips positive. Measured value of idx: 0.4 angstrom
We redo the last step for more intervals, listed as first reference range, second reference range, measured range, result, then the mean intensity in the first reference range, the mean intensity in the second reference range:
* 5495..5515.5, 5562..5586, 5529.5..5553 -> -0.4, 8.56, 8.7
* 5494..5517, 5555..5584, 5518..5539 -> 0.3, 8.58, 8.7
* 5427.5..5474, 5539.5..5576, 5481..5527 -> 0.3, 8.31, 8.81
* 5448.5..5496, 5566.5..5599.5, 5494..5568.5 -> -2.6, 8.28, 8.49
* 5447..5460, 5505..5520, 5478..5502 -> 0.5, 8.09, 8.76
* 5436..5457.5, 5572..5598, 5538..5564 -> -0.9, 8.44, 8.53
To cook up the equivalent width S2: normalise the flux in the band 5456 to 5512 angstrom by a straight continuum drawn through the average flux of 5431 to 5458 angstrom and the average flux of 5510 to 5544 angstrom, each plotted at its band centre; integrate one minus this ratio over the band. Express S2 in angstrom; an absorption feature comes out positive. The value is 0.5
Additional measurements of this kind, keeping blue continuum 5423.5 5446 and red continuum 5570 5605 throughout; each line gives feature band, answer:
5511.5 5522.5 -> -0.42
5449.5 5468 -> 0.57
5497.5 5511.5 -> -0.21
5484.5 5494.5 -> 0.06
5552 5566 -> -0.52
